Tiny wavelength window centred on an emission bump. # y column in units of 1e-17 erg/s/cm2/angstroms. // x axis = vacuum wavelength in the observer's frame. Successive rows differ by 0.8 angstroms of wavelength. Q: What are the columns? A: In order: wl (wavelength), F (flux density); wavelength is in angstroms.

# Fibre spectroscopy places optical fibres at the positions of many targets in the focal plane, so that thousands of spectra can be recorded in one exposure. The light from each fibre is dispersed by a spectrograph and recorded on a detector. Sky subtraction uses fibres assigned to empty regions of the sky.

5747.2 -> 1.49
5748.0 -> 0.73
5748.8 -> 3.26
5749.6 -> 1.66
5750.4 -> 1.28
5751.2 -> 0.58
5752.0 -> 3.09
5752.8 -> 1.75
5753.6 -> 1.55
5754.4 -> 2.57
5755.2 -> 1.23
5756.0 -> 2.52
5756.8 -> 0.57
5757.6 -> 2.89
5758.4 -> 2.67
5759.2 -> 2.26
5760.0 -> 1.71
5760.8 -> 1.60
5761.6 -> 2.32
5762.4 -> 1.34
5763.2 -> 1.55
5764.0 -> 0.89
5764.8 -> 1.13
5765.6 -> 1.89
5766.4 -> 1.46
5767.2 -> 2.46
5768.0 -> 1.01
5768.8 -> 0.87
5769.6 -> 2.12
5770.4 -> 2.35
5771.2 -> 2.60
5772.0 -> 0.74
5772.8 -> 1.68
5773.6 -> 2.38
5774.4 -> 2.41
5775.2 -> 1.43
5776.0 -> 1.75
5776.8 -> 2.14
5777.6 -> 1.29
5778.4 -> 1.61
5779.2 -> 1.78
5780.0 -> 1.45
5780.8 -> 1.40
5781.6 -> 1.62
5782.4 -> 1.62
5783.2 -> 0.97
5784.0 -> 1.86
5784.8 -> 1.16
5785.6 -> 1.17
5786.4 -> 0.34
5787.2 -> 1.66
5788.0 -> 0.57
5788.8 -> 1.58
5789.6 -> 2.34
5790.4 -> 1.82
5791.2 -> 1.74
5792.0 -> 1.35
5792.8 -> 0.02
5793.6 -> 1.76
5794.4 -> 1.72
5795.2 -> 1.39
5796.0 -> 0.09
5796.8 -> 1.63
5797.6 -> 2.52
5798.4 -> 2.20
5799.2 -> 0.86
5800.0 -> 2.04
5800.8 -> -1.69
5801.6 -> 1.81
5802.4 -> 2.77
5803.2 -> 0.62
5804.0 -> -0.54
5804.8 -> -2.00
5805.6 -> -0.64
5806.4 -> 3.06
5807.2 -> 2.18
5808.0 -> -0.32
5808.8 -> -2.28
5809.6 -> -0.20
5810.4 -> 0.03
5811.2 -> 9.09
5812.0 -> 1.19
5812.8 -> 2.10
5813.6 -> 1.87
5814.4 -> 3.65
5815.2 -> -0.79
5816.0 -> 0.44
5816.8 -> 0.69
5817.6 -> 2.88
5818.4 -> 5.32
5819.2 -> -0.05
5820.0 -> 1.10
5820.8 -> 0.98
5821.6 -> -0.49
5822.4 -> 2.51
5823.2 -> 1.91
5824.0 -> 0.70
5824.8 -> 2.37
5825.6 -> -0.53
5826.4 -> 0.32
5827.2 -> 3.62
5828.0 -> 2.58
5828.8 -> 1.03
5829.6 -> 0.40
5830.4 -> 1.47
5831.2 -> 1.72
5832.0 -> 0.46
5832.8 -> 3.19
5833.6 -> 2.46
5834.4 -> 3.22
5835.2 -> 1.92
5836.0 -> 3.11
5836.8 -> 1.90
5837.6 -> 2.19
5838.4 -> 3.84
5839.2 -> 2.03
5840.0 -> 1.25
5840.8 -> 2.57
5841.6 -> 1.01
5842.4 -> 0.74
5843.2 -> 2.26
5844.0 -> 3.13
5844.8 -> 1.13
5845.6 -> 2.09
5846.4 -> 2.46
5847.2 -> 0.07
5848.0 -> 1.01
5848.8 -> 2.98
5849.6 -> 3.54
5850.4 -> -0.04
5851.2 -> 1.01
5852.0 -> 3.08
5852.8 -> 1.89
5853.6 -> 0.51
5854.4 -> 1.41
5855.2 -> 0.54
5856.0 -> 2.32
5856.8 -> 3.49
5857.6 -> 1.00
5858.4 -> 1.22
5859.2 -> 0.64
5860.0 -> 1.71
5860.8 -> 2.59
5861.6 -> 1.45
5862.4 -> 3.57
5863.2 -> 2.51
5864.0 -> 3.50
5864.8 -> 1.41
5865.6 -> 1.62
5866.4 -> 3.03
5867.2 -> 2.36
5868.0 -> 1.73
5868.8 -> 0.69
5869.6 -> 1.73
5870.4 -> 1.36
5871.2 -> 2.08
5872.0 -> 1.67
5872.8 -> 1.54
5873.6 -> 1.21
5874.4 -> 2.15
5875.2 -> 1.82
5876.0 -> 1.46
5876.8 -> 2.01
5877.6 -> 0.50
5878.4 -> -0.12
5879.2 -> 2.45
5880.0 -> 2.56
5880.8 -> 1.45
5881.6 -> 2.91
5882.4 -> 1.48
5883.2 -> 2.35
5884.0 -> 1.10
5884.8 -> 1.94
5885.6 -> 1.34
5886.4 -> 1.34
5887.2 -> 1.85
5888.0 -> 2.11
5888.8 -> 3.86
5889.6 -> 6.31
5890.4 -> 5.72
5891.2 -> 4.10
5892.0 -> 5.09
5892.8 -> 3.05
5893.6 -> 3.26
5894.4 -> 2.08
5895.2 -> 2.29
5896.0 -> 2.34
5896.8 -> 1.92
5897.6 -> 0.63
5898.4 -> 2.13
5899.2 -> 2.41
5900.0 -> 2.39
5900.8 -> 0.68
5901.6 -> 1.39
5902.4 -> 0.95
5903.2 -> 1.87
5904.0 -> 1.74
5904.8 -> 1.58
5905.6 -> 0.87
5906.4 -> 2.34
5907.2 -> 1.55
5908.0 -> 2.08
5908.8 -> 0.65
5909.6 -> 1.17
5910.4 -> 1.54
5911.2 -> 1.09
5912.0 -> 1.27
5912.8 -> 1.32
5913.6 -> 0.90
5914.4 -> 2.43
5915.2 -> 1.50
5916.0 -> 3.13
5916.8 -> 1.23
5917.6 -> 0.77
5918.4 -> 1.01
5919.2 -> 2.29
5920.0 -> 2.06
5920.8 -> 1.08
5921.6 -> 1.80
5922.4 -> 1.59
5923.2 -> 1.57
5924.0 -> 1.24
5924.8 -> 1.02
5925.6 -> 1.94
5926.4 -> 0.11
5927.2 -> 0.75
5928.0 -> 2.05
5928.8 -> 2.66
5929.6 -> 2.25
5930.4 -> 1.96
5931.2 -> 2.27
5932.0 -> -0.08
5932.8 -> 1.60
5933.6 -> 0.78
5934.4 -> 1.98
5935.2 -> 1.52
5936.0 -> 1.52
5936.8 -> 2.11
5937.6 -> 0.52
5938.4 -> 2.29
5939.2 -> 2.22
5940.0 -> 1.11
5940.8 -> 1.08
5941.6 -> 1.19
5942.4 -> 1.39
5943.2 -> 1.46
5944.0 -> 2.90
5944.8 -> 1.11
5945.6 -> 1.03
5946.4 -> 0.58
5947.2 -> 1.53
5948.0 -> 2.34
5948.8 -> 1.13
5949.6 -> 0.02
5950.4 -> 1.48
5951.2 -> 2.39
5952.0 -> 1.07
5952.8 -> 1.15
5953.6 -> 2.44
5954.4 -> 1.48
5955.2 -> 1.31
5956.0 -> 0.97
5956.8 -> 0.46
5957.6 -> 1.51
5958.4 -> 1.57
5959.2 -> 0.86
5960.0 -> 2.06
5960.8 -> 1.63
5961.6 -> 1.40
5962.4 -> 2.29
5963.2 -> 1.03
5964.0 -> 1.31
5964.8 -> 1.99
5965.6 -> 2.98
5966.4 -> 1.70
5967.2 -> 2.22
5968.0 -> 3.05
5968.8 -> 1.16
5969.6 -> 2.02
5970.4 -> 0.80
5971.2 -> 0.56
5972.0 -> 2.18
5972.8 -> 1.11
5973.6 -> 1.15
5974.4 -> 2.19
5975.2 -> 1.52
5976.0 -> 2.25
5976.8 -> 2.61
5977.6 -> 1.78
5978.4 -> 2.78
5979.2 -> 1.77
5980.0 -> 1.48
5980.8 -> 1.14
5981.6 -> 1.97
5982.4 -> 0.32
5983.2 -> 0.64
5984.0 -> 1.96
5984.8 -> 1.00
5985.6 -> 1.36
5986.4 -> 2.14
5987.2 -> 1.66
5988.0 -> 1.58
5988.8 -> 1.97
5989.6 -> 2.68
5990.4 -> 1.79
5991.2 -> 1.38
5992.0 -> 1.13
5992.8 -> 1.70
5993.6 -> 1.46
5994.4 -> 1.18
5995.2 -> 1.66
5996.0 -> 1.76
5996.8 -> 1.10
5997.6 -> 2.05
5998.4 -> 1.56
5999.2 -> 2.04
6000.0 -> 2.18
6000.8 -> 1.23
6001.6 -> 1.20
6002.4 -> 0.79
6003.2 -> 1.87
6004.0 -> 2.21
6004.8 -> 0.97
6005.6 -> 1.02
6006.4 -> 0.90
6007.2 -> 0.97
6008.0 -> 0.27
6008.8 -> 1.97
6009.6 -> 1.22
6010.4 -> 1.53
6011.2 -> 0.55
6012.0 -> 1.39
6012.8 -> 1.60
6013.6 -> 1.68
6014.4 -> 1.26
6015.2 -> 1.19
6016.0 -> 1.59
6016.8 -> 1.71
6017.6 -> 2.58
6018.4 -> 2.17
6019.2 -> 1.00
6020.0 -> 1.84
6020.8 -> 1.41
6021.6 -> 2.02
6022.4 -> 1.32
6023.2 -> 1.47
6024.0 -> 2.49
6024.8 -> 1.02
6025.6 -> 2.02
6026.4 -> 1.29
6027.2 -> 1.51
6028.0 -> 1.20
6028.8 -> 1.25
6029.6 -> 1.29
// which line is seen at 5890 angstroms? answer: [O III]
